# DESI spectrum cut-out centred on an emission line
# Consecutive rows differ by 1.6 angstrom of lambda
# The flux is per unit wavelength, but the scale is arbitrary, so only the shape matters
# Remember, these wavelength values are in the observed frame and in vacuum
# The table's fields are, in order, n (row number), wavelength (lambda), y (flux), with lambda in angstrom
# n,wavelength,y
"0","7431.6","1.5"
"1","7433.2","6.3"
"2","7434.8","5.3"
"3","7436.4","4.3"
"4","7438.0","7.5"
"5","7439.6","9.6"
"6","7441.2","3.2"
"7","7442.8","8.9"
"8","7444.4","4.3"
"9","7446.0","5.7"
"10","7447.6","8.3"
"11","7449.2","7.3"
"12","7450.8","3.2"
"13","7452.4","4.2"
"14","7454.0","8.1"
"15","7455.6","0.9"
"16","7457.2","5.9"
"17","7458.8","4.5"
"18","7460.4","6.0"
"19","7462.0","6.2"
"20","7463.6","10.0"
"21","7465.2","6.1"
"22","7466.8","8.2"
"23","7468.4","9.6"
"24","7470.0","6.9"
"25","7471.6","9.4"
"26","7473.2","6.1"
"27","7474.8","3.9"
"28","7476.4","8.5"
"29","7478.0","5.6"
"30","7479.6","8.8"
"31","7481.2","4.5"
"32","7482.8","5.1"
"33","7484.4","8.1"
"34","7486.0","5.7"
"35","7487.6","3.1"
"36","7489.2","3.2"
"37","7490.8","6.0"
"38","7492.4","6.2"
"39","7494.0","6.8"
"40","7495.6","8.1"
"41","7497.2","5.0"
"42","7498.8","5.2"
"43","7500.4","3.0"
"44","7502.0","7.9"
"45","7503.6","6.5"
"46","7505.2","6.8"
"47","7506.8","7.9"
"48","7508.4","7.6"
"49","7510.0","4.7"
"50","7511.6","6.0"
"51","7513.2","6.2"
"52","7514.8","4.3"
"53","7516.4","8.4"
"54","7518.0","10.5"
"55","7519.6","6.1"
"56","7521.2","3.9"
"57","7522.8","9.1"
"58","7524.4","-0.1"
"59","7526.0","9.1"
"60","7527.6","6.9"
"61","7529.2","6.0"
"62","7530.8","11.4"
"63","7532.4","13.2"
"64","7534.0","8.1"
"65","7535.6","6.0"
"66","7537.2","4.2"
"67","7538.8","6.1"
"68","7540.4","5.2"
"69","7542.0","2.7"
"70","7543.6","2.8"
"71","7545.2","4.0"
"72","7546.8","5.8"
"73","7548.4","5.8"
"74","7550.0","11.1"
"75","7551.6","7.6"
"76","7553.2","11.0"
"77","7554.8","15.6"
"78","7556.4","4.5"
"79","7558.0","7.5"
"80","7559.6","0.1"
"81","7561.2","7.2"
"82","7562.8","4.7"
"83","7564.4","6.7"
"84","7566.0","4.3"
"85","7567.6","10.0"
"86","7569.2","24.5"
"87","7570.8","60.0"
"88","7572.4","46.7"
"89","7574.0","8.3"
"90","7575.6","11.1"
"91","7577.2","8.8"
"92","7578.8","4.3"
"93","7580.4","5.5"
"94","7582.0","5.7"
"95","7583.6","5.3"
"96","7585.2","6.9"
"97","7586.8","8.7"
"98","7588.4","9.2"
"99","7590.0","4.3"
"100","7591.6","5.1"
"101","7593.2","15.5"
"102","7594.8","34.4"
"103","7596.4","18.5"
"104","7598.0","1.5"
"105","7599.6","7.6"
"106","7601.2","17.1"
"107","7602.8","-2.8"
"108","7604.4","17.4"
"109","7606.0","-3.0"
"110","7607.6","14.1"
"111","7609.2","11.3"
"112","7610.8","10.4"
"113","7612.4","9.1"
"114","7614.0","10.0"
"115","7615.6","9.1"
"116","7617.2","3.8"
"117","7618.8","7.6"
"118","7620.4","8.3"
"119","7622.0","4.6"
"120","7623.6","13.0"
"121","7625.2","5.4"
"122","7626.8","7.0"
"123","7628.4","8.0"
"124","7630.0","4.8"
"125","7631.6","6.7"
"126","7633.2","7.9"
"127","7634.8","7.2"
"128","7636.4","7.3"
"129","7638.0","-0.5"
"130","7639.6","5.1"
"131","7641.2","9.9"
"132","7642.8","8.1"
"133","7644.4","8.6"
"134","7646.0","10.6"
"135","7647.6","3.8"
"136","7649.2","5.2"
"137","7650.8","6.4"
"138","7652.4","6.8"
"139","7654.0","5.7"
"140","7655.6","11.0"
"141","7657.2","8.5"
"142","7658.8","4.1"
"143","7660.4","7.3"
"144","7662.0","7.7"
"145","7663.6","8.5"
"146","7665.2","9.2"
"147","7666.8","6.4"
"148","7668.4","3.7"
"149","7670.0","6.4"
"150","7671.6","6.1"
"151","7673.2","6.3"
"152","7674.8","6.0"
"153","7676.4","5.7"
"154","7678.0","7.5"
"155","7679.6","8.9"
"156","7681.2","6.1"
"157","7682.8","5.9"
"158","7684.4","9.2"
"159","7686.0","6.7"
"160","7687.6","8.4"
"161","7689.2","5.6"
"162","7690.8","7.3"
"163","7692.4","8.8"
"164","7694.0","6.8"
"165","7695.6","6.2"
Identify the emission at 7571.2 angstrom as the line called H-alpha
